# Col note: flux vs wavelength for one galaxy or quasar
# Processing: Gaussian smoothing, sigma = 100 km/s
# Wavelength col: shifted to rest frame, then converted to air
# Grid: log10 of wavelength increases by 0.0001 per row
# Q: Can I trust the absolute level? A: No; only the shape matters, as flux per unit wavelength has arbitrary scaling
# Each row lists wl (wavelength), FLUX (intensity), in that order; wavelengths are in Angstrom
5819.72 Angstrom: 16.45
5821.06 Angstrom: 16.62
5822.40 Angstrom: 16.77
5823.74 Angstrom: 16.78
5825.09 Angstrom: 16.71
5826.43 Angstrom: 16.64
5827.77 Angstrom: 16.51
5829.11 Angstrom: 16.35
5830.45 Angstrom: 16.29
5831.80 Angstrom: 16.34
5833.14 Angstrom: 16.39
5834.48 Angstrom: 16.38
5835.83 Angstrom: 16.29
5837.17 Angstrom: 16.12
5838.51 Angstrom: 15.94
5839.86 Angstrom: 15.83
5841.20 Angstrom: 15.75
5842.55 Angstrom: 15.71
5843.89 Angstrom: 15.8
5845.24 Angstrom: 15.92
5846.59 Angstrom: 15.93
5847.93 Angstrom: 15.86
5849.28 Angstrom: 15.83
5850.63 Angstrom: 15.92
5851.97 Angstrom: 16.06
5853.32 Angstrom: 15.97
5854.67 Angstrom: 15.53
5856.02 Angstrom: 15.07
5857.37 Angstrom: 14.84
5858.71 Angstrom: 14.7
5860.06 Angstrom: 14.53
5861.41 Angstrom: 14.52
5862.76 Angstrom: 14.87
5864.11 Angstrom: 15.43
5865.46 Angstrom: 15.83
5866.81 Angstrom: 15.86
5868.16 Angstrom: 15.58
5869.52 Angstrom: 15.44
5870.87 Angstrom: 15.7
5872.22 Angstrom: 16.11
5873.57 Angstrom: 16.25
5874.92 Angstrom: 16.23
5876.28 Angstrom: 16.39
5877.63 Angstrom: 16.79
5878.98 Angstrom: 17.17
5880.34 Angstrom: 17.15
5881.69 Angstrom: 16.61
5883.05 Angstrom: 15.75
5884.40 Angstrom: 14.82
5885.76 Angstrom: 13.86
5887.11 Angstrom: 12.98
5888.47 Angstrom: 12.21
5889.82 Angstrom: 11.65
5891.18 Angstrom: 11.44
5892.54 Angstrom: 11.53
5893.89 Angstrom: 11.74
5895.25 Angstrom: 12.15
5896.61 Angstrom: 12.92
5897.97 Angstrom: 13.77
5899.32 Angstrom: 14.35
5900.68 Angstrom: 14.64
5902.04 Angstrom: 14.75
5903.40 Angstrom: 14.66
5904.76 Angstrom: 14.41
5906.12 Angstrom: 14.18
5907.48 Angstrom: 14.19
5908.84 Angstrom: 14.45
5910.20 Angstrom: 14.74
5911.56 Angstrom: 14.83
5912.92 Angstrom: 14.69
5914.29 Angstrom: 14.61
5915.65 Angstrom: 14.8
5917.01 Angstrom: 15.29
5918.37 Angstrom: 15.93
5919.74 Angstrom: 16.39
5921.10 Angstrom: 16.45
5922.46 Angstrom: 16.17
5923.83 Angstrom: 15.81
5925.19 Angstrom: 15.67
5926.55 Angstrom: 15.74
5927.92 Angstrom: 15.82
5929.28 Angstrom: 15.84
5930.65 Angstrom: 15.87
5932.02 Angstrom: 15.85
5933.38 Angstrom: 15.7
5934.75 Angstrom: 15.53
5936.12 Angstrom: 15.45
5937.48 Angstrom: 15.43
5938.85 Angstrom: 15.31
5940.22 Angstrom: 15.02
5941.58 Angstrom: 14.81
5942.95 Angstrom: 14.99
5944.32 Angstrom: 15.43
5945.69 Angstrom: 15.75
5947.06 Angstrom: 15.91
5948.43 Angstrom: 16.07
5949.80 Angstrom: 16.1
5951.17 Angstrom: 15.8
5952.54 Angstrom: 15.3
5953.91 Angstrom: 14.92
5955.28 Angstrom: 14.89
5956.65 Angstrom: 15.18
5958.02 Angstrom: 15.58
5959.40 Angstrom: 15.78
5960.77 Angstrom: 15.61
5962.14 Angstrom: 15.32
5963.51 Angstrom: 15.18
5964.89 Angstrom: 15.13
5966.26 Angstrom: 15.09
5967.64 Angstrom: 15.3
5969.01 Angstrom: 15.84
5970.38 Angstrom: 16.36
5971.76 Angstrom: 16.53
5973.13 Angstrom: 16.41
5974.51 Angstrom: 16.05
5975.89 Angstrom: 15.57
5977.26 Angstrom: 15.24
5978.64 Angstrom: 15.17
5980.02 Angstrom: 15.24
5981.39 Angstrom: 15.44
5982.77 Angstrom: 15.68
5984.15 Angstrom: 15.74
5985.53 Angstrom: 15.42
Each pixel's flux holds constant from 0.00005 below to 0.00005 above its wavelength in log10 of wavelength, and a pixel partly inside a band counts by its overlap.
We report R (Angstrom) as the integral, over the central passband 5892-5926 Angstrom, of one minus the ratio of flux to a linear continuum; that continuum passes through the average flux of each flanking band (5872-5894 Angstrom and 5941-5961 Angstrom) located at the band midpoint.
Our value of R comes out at 1.0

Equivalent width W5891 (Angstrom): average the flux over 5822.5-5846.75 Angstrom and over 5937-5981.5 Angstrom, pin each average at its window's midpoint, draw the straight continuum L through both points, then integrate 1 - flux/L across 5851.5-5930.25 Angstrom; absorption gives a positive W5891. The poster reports 4.8 Angstrom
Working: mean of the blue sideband 16.2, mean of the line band 14.9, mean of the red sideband 15.5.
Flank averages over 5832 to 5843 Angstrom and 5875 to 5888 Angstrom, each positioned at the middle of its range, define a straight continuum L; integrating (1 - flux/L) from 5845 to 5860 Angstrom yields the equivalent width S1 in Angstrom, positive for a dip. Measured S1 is 0.4 Angstrom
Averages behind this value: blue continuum 16.1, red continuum 15.7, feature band 15.6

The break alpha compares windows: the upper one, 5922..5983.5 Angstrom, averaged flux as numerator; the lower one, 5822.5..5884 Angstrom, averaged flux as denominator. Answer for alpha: 0.98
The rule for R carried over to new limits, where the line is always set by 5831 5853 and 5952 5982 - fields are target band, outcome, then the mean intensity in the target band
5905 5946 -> 0.9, 15.3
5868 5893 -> 1.4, 14.9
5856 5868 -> 0.6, 15.1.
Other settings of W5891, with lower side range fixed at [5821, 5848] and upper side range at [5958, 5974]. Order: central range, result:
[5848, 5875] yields 1.03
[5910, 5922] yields 0.41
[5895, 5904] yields 1.12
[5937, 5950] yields 0.26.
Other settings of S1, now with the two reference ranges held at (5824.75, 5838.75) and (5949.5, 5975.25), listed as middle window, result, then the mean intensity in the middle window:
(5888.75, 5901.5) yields 2.6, 12.7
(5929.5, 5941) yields 0.2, 15.5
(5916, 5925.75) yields -0.1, 15.9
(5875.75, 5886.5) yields 0.0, 16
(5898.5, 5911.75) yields 1.2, 14.5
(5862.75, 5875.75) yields 0.3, 15.8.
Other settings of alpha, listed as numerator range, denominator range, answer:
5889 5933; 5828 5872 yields 0.93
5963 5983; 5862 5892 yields 1.03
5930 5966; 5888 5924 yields 1.09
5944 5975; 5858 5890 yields 1.02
